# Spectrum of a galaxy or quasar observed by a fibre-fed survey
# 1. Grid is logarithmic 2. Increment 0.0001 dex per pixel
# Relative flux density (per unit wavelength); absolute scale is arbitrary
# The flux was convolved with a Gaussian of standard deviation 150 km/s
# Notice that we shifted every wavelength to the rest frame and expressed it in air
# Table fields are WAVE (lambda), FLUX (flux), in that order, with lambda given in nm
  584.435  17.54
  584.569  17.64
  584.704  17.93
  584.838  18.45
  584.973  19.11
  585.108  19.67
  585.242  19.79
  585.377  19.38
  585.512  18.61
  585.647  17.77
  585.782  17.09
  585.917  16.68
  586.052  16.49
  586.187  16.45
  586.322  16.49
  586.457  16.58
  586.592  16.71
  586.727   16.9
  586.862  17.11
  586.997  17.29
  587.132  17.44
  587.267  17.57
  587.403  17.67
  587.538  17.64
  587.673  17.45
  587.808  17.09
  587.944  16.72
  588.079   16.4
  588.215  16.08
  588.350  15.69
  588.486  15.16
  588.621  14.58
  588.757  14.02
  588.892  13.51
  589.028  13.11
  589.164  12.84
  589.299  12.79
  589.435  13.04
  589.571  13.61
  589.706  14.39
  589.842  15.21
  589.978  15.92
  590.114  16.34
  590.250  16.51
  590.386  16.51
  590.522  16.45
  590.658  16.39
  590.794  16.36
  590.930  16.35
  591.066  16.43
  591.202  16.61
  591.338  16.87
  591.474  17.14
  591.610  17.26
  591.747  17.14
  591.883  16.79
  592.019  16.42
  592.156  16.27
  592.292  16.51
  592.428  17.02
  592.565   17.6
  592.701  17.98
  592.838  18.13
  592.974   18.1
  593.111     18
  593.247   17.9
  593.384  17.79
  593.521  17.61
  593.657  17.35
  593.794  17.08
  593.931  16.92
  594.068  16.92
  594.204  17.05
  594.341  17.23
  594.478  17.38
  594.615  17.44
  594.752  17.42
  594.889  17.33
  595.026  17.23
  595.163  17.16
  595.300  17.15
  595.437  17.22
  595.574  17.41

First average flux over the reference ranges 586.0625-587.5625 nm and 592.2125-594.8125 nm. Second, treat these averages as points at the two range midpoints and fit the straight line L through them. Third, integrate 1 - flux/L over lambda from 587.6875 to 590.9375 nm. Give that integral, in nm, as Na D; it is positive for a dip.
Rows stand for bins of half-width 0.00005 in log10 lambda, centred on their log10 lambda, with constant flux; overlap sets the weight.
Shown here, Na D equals 0.37 nm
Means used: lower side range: 17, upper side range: 17.4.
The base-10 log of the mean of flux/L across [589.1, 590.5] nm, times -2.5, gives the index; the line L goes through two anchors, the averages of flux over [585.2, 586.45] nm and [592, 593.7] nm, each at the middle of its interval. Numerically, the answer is 0.183 mag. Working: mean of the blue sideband 17.5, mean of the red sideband 17.5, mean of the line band 14.8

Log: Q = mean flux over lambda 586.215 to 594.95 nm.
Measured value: 16.5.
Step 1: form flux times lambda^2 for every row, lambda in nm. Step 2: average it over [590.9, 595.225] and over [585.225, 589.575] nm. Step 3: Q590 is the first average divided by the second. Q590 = 1.1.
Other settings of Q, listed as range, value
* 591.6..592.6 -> 16.8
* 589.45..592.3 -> 16.2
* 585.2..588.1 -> 17.3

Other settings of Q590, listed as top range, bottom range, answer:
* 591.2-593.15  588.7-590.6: 1.19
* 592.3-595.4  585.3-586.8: 1.04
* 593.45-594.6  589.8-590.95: 1.07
